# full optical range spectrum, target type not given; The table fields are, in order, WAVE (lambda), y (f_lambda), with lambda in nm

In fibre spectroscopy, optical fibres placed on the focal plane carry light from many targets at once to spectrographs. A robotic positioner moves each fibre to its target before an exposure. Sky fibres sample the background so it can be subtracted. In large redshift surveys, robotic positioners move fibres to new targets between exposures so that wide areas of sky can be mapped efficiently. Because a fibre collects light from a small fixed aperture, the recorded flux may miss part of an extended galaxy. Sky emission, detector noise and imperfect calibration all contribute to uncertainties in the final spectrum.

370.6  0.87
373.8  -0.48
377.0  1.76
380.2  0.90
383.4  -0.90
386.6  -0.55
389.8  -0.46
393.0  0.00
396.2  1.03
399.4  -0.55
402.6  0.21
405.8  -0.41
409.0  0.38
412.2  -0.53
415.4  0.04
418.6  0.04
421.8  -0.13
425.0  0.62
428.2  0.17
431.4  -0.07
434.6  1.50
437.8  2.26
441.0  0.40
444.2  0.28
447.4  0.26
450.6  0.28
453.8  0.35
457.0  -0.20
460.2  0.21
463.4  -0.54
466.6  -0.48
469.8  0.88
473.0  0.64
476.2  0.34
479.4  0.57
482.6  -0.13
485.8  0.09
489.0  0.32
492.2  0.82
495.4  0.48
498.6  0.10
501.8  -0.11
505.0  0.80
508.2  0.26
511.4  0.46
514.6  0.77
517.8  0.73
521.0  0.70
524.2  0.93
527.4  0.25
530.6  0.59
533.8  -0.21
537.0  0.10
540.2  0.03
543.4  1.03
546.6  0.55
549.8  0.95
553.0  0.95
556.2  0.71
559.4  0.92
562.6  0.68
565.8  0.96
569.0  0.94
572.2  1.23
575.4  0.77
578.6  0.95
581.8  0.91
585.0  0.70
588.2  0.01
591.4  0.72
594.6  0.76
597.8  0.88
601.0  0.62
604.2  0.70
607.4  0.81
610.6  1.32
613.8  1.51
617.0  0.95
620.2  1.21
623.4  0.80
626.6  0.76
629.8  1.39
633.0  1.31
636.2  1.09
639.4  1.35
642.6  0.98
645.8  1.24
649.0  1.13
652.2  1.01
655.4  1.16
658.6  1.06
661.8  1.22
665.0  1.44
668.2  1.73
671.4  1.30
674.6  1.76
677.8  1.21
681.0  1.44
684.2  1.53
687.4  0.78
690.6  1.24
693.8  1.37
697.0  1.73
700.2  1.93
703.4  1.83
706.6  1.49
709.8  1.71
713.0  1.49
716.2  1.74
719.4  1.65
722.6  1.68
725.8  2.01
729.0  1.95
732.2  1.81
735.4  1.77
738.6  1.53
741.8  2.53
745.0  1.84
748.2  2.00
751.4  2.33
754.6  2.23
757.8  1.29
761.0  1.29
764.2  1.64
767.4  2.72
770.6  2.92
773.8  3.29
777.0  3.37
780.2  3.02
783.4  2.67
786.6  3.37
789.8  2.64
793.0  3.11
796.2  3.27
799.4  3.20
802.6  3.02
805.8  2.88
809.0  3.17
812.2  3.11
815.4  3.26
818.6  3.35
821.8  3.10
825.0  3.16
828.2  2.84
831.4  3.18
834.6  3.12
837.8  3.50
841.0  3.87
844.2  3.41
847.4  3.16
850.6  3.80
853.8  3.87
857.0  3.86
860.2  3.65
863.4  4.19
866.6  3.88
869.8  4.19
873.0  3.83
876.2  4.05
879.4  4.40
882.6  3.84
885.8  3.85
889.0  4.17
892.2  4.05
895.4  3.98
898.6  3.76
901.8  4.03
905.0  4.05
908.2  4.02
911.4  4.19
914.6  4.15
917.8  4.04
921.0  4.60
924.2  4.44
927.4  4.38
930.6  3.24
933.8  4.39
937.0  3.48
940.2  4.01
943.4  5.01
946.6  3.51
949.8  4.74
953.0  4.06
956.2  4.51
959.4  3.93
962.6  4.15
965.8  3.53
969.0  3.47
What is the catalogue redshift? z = 0.92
